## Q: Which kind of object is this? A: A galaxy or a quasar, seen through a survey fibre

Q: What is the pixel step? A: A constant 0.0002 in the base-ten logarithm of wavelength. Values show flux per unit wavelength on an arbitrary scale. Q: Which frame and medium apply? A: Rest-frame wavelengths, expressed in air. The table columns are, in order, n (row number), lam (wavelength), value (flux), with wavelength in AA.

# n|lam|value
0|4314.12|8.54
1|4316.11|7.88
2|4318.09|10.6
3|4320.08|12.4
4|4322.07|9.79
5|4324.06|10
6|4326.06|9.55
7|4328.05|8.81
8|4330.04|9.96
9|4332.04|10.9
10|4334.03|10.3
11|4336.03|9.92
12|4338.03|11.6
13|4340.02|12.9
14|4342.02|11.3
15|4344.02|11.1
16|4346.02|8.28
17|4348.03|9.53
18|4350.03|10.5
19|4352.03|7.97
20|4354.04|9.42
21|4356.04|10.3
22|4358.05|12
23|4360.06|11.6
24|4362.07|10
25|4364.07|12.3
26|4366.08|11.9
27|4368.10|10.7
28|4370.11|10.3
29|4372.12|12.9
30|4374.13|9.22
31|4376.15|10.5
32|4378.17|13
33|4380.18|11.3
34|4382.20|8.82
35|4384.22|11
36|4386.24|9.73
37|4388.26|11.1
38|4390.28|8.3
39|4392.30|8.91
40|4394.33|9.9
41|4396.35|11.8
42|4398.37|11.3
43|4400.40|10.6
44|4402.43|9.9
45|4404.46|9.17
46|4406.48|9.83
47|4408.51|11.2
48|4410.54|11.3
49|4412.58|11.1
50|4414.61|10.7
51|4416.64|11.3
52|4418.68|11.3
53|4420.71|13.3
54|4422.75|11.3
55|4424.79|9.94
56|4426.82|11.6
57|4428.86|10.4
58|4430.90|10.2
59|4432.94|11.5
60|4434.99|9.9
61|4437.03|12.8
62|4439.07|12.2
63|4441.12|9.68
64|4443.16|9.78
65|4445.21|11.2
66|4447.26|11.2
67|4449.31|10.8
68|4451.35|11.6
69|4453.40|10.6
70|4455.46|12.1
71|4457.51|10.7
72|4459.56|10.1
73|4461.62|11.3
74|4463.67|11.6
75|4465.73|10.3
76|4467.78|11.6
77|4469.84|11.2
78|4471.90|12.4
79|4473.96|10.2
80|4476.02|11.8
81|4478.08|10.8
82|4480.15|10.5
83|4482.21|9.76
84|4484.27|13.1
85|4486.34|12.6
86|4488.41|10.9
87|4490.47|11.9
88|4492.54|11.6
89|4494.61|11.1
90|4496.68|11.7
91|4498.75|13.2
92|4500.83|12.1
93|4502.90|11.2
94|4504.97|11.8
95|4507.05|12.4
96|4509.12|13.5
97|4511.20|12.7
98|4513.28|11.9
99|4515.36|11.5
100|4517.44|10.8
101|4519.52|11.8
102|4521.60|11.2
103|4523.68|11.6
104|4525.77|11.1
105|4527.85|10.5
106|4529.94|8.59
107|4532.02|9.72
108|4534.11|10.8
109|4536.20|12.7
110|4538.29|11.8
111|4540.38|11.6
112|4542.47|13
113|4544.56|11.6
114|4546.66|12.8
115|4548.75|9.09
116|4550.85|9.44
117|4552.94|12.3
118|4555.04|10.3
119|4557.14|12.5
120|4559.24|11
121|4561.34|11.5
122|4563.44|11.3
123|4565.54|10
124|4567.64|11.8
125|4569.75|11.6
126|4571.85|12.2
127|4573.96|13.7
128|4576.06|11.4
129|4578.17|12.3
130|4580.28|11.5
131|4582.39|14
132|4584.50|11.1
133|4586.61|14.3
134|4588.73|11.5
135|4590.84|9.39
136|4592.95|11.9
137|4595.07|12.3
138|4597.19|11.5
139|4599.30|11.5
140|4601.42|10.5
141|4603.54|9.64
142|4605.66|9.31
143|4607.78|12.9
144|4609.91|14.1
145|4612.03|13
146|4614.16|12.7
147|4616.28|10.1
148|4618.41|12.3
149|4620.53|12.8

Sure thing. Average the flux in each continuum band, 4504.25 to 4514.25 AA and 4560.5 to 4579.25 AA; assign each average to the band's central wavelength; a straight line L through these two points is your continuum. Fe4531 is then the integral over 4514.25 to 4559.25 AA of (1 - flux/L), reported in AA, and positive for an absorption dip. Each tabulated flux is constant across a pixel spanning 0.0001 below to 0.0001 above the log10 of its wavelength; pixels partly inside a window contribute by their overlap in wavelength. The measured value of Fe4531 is 3.6 AA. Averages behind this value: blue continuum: 12.5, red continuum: 11.8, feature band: 11.2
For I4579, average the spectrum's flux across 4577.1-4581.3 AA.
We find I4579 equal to 11.9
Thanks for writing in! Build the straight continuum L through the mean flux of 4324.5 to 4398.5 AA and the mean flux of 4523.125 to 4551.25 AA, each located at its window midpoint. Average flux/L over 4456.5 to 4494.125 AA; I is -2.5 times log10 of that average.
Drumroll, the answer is -0.04 mag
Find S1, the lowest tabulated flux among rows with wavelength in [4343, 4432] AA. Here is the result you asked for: 7.97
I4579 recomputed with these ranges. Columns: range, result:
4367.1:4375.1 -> 10.8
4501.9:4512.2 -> 12.3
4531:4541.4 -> 11.3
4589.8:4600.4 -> 11.3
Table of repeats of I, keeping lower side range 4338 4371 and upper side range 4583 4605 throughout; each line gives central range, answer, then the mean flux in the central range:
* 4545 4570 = 0.01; 11.1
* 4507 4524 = -0.07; 11.9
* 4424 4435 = 0.02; 10.7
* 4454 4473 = -0.02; 11.2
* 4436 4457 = -0.02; 11.2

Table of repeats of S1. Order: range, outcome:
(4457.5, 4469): 10.1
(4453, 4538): 8.59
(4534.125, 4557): 9.09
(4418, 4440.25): 9.9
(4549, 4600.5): 9.39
